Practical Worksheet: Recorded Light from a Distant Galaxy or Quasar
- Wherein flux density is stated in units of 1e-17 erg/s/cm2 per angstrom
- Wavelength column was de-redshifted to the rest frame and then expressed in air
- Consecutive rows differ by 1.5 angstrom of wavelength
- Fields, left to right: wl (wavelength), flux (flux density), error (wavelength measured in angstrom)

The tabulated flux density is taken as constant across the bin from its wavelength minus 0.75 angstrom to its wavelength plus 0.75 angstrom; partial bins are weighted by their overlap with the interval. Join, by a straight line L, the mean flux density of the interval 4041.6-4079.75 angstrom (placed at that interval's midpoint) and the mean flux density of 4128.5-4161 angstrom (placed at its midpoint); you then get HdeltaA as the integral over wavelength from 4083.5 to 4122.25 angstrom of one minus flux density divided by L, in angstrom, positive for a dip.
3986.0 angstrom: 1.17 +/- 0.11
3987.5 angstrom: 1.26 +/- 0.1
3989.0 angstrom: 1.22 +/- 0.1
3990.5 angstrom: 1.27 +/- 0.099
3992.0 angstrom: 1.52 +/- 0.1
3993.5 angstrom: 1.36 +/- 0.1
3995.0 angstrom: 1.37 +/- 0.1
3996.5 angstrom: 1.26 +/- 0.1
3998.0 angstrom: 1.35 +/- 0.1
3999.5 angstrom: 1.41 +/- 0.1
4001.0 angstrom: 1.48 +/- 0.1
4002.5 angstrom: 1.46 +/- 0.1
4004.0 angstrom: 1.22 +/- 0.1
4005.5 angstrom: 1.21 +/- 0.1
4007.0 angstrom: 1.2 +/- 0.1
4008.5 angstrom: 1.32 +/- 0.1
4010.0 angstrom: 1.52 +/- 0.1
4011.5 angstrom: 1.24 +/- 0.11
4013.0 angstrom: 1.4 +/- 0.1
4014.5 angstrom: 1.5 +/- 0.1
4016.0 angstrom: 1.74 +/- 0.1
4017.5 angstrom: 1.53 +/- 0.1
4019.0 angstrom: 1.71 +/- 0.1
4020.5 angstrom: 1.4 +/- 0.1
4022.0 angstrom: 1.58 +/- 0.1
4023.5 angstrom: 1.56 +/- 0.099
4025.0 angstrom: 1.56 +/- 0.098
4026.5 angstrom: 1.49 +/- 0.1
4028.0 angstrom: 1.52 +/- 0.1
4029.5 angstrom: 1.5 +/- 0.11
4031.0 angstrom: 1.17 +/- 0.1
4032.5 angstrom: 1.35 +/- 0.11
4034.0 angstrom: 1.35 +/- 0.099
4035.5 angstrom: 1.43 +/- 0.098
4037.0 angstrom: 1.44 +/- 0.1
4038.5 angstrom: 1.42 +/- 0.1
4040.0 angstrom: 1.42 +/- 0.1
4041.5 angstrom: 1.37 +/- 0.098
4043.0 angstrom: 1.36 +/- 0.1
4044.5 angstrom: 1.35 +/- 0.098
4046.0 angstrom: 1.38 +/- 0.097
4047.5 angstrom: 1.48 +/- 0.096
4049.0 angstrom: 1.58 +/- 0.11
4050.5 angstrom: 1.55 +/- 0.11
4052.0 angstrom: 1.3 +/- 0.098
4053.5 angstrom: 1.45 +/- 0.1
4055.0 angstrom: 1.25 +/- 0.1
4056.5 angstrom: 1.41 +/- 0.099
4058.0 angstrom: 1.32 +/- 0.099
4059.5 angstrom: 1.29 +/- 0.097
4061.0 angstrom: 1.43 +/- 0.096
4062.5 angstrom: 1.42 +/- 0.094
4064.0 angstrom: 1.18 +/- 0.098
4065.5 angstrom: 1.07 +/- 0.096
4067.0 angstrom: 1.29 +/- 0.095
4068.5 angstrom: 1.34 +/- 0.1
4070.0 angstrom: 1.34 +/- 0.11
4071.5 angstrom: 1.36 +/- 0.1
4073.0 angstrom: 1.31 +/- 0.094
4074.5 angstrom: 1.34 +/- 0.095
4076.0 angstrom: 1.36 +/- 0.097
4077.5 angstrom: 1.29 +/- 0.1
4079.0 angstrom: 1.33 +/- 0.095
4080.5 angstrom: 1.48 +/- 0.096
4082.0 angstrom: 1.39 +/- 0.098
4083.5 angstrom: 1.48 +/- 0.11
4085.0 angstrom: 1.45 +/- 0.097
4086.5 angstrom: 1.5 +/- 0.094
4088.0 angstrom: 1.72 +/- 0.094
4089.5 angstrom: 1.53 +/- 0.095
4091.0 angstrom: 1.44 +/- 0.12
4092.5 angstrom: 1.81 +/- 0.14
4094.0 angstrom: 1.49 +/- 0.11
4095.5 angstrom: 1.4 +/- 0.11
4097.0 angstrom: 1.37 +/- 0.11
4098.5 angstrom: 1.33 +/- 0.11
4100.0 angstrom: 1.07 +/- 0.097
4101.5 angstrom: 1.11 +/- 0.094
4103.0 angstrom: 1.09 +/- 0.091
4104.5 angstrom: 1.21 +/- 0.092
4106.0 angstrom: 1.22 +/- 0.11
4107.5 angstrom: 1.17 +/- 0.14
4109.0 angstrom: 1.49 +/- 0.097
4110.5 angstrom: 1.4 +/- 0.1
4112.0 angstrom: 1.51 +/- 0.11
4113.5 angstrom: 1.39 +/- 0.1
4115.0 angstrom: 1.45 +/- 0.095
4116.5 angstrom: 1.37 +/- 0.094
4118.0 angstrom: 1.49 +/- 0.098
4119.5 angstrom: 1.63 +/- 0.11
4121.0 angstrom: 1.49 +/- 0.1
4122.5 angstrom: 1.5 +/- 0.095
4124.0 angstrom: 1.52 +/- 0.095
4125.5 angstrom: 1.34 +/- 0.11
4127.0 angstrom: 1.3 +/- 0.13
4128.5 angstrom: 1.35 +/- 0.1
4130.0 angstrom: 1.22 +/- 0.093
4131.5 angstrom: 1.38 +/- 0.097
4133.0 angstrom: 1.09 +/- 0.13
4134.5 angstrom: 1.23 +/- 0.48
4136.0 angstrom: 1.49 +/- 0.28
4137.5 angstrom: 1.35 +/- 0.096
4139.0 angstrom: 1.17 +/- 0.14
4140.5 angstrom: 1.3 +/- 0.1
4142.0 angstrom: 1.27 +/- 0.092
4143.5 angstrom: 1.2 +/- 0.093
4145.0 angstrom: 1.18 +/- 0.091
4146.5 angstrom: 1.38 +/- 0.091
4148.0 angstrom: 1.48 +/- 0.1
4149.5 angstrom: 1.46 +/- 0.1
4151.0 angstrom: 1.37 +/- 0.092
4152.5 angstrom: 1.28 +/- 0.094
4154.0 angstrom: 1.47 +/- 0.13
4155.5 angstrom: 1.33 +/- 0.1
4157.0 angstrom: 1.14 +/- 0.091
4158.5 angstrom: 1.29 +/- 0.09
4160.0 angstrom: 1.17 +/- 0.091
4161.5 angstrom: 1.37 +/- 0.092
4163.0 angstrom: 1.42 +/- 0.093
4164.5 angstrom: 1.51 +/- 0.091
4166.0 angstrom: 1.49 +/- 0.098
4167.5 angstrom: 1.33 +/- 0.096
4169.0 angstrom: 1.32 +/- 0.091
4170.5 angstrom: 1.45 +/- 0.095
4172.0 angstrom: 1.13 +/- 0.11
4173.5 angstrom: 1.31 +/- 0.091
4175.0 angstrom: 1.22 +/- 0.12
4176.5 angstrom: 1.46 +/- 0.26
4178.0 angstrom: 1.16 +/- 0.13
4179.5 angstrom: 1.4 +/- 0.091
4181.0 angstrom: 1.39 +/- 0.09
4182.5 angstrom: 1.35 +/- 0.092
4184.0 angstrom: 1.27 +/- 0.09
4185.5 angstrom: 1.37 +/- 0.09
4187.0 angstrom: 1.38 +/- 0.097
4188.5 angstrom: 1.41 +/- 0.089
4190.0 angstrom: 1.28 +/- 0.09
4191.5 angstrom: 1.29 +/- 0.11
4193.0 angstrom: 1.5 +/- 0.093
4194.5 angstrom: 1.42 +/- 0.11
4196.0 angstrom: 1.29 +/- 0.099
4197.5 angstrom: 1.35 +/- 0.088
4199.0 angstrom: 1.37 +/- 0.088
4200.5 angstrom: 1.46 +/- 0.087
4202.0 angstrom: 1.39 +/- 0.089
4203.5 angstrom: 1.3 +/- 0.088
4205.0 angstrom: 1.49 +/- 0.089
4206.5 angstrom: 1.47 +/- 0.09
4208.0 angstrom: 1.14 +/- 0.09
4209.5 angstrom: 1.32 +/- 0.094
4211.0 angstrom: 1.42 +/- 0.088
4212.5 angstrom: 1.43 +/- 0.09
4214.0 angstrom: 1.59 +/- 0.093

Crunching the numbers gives -2.41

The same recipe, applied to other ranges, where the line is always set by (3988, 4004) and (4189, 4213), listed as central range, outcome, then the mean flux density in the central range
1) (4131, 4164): 1.37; 1.31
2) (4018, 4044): -1.64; 1.45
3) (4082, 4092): -1.12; 1.52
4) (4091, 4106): 0.49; 1.32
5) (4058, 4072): 0.64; 1.3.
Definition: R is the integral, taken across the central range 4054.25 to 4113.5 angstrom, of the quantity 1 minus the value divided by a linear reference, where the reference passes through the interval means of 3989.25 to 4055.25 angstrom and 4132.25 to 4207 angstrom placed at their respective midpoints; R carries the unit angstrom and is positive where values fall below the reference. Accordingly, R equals 1.1 angstrom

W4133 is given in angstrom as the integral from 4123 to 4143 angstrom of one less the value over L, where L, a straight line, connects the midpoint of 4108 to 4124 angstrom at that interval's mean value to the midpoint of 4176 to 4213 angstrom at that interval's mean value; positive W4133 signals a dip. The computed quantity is 1.9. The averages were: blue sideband 1.47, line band 1.31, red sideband 1.36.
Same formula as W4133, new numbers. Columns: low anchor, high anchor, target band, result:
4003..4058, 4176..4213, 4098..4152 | 2.15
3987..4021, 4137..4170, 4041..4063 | -0.40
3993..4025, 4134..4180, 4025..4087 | 0.55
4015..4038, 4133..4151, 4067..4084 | 0.63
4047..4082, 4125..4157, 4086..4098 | -1.70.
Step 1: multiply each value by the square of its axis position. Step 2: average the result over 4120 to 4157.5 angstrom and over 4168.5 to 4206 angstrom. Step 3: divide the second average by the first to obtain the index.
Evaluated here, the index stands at 1.04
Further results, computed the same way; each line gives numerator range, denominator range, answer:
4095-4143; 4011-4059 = 0.96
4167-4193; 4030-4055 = 1.02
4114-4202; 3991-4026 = 1.02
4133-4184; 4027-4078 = 1.02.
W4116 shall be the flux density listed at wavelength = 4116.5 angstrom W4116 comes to 1.37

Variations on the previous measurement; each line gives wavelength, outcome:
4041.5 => 1.37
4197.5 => 1.35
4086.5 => 1.5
